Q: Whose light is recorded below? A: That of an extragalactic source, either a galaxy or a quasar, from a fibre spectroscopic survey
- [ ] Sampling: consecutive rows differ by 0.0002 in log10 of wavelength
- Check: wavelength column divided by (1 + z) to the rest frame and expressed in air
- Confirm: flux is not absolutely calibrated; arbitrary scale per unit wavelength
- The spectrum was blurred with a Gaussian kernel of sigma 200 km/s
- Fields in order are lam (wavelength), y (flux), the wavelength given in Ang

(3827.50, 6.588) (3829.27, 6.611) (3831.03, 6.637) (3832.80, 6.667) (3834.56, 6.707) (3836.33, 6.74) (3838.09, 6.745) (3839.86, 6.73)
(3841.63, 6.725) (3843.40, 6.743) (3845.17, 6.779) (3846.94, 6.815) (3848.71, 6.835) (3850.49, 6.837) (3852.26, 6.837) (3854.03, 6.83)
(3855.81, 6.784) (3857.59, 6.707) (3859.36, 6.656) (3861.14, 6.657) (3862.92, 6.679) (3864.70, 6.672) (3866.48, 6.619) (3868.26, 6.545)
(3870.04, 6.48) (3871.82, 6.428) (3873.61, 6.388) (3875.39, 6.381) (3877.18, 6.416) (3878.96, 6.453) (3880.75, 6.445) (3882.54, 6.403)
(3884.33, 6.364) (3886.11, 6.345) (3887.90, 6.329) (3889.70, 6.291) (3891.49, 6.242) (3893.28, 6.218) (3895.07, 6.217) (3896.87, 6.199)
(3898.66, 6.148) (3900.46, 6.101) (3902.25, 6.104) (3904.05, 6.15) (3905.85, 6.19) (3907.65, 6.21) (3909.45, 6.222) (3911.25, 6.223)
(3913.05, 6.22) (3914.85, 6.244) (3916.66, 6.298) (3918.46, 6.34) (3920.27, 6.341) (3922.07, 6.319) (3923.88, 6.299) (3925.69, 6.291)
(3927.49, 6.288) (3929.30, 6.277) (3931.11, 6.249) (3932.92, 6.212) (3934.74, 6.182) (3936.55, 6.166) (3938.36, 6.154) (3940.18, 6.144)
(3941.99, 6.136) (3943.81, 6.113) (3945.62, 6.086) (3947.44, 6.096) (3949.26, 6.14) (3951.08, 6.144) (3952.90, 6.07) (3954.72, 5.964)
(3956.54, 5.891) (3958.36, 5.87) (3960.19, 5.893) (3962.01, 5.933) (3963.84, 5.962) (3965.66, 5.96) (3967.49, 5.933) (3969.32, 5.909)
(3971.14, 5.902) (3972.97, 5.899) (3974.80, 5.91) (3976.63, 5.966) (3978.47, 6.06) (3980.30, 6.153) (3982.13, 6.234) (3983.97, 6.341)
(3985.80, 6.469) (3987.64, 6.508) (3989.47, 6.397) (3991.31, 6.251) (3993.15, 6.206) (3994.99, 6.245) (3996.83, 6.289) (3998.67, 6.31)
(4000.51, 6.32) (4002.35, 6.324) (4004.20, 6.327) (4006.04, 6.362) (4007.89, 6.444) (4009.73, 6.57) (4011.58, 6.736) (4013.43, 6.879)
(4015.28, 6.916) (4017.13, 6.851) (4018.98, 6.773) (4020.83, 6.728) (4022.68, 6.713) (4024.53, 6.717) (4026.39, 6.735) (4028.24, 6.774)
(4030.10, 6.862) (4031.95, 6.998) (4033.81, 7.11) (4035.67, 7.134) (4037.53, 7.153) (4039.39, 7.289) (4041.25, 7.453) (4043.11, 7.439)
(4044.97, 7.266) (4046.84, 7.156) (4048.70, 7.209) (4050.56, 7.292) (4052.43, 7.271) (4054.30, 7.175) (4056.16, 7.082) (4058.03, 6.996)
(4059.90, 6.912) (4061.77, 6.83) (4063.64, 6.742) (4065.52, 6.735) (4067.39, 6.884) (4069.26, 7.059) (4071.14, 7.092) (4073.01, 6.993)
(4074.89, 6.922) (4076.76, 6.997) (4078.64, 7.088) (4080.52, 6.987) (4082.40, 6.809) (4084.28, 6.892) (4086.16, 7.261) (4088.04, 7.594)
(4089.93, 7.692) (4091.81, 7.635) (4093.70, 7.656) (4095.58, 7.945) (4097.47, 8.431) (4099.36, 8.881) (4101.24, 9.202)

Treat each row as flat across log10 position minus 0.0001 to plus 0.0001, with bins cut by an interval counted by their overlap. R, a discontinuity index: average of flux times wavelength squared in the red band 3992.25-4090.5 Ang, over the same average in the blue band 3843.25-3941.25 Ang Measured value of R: 1.2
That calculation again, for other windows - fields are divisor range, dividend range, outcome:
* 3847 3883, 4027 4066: 1.18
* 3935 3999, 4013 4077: 1.19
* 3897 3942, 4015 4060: 1.20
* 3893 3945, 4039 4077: 1.22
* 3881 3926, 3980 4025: 1.09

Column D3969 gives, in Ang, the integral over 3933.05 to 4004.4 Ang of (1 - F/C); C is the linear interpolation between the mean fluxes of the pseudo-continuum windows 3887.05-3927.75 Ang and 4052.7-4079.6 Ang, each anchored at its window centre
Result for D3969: 4.3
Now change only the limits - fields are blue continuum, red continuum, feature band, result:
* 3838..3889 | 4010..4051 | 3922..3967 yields 4.55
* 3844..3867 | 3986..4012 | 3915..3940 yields 1.15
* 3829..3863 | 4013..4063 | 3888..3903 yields 1.36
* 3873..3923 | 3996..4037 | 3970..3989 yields 1.19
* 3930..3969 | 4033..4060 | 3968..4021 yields 1.98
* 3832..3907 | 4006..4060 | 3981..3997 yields 1.23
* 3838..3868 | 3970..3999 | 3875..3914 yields 1.79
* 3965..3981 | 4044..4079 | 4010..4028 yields -0.70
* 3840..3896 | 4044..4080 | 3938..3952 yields 1.29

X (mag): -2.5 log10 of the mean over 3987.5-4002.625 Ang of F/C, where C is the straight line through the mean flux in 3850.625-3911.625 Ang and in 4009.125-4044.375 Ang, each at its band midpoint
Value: 0.09 mag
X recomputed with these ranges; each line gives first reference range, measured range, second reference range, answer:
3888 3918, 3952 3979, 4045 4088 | 0.102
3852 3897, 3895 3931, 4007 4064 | 0.062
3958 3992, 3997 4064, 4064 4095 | -0.037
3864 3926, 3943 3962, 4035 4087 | 0.096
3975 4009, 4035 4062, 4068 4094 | -0.052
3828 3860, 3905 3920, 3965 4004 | 0.037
